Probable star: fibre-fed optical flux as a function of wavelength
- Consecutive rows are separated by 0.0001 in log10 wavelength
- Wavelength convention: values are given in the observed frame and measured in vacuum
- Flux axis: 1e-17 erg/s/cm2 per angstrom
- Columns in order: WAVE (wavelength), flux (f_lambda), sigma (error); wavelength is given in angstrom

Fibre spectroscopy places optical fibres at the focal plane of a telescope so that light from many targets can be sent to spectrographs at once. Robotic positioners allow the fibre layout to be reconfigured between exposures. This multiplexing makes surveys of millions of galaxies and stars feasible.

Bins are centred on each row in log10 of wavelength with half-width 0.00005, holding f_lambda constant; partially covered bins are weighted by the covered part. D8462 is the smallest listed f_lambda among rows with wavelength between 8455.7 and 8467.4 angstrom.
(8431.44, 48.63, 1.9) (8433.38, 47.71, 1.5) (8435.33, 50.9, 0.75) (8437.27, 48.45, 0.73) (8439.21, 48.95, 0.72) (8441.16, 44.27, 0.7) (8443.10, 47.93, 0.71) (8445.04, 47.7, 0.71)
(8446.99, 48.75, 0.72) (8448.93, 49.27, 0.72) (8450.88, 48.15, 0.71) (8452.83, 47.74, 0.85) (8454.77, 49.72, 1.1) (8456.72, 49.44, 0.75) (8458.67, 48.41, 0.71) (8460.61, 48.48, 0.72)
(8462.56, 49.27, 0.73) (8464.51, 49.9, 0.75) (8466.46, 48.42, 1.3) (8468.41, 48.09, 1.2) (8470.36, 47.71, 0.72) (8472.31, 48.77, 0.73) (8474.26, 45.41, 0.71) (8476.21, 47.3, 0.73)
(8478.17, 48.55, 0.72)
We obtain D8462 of 48.41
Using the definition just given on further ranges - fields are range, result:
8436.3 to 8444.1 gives 44.27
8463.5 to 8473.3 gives 47.71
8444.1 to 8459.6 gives 47.7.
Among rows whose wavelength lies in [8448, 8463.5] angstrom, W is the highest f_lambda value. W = 49.72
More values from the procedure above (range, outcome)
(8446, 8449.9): 49.27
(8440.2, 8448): 48.75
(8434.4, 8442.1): 50.9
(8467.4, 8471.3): 48.09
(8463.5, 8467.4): 49.9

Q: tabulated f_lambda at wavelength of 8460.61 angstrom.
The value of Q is 48.48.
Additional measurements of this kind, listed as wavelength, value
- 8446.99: 48.75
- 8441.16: 44.27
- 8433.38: 47.71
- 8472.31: 48.77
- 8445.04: 47.7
